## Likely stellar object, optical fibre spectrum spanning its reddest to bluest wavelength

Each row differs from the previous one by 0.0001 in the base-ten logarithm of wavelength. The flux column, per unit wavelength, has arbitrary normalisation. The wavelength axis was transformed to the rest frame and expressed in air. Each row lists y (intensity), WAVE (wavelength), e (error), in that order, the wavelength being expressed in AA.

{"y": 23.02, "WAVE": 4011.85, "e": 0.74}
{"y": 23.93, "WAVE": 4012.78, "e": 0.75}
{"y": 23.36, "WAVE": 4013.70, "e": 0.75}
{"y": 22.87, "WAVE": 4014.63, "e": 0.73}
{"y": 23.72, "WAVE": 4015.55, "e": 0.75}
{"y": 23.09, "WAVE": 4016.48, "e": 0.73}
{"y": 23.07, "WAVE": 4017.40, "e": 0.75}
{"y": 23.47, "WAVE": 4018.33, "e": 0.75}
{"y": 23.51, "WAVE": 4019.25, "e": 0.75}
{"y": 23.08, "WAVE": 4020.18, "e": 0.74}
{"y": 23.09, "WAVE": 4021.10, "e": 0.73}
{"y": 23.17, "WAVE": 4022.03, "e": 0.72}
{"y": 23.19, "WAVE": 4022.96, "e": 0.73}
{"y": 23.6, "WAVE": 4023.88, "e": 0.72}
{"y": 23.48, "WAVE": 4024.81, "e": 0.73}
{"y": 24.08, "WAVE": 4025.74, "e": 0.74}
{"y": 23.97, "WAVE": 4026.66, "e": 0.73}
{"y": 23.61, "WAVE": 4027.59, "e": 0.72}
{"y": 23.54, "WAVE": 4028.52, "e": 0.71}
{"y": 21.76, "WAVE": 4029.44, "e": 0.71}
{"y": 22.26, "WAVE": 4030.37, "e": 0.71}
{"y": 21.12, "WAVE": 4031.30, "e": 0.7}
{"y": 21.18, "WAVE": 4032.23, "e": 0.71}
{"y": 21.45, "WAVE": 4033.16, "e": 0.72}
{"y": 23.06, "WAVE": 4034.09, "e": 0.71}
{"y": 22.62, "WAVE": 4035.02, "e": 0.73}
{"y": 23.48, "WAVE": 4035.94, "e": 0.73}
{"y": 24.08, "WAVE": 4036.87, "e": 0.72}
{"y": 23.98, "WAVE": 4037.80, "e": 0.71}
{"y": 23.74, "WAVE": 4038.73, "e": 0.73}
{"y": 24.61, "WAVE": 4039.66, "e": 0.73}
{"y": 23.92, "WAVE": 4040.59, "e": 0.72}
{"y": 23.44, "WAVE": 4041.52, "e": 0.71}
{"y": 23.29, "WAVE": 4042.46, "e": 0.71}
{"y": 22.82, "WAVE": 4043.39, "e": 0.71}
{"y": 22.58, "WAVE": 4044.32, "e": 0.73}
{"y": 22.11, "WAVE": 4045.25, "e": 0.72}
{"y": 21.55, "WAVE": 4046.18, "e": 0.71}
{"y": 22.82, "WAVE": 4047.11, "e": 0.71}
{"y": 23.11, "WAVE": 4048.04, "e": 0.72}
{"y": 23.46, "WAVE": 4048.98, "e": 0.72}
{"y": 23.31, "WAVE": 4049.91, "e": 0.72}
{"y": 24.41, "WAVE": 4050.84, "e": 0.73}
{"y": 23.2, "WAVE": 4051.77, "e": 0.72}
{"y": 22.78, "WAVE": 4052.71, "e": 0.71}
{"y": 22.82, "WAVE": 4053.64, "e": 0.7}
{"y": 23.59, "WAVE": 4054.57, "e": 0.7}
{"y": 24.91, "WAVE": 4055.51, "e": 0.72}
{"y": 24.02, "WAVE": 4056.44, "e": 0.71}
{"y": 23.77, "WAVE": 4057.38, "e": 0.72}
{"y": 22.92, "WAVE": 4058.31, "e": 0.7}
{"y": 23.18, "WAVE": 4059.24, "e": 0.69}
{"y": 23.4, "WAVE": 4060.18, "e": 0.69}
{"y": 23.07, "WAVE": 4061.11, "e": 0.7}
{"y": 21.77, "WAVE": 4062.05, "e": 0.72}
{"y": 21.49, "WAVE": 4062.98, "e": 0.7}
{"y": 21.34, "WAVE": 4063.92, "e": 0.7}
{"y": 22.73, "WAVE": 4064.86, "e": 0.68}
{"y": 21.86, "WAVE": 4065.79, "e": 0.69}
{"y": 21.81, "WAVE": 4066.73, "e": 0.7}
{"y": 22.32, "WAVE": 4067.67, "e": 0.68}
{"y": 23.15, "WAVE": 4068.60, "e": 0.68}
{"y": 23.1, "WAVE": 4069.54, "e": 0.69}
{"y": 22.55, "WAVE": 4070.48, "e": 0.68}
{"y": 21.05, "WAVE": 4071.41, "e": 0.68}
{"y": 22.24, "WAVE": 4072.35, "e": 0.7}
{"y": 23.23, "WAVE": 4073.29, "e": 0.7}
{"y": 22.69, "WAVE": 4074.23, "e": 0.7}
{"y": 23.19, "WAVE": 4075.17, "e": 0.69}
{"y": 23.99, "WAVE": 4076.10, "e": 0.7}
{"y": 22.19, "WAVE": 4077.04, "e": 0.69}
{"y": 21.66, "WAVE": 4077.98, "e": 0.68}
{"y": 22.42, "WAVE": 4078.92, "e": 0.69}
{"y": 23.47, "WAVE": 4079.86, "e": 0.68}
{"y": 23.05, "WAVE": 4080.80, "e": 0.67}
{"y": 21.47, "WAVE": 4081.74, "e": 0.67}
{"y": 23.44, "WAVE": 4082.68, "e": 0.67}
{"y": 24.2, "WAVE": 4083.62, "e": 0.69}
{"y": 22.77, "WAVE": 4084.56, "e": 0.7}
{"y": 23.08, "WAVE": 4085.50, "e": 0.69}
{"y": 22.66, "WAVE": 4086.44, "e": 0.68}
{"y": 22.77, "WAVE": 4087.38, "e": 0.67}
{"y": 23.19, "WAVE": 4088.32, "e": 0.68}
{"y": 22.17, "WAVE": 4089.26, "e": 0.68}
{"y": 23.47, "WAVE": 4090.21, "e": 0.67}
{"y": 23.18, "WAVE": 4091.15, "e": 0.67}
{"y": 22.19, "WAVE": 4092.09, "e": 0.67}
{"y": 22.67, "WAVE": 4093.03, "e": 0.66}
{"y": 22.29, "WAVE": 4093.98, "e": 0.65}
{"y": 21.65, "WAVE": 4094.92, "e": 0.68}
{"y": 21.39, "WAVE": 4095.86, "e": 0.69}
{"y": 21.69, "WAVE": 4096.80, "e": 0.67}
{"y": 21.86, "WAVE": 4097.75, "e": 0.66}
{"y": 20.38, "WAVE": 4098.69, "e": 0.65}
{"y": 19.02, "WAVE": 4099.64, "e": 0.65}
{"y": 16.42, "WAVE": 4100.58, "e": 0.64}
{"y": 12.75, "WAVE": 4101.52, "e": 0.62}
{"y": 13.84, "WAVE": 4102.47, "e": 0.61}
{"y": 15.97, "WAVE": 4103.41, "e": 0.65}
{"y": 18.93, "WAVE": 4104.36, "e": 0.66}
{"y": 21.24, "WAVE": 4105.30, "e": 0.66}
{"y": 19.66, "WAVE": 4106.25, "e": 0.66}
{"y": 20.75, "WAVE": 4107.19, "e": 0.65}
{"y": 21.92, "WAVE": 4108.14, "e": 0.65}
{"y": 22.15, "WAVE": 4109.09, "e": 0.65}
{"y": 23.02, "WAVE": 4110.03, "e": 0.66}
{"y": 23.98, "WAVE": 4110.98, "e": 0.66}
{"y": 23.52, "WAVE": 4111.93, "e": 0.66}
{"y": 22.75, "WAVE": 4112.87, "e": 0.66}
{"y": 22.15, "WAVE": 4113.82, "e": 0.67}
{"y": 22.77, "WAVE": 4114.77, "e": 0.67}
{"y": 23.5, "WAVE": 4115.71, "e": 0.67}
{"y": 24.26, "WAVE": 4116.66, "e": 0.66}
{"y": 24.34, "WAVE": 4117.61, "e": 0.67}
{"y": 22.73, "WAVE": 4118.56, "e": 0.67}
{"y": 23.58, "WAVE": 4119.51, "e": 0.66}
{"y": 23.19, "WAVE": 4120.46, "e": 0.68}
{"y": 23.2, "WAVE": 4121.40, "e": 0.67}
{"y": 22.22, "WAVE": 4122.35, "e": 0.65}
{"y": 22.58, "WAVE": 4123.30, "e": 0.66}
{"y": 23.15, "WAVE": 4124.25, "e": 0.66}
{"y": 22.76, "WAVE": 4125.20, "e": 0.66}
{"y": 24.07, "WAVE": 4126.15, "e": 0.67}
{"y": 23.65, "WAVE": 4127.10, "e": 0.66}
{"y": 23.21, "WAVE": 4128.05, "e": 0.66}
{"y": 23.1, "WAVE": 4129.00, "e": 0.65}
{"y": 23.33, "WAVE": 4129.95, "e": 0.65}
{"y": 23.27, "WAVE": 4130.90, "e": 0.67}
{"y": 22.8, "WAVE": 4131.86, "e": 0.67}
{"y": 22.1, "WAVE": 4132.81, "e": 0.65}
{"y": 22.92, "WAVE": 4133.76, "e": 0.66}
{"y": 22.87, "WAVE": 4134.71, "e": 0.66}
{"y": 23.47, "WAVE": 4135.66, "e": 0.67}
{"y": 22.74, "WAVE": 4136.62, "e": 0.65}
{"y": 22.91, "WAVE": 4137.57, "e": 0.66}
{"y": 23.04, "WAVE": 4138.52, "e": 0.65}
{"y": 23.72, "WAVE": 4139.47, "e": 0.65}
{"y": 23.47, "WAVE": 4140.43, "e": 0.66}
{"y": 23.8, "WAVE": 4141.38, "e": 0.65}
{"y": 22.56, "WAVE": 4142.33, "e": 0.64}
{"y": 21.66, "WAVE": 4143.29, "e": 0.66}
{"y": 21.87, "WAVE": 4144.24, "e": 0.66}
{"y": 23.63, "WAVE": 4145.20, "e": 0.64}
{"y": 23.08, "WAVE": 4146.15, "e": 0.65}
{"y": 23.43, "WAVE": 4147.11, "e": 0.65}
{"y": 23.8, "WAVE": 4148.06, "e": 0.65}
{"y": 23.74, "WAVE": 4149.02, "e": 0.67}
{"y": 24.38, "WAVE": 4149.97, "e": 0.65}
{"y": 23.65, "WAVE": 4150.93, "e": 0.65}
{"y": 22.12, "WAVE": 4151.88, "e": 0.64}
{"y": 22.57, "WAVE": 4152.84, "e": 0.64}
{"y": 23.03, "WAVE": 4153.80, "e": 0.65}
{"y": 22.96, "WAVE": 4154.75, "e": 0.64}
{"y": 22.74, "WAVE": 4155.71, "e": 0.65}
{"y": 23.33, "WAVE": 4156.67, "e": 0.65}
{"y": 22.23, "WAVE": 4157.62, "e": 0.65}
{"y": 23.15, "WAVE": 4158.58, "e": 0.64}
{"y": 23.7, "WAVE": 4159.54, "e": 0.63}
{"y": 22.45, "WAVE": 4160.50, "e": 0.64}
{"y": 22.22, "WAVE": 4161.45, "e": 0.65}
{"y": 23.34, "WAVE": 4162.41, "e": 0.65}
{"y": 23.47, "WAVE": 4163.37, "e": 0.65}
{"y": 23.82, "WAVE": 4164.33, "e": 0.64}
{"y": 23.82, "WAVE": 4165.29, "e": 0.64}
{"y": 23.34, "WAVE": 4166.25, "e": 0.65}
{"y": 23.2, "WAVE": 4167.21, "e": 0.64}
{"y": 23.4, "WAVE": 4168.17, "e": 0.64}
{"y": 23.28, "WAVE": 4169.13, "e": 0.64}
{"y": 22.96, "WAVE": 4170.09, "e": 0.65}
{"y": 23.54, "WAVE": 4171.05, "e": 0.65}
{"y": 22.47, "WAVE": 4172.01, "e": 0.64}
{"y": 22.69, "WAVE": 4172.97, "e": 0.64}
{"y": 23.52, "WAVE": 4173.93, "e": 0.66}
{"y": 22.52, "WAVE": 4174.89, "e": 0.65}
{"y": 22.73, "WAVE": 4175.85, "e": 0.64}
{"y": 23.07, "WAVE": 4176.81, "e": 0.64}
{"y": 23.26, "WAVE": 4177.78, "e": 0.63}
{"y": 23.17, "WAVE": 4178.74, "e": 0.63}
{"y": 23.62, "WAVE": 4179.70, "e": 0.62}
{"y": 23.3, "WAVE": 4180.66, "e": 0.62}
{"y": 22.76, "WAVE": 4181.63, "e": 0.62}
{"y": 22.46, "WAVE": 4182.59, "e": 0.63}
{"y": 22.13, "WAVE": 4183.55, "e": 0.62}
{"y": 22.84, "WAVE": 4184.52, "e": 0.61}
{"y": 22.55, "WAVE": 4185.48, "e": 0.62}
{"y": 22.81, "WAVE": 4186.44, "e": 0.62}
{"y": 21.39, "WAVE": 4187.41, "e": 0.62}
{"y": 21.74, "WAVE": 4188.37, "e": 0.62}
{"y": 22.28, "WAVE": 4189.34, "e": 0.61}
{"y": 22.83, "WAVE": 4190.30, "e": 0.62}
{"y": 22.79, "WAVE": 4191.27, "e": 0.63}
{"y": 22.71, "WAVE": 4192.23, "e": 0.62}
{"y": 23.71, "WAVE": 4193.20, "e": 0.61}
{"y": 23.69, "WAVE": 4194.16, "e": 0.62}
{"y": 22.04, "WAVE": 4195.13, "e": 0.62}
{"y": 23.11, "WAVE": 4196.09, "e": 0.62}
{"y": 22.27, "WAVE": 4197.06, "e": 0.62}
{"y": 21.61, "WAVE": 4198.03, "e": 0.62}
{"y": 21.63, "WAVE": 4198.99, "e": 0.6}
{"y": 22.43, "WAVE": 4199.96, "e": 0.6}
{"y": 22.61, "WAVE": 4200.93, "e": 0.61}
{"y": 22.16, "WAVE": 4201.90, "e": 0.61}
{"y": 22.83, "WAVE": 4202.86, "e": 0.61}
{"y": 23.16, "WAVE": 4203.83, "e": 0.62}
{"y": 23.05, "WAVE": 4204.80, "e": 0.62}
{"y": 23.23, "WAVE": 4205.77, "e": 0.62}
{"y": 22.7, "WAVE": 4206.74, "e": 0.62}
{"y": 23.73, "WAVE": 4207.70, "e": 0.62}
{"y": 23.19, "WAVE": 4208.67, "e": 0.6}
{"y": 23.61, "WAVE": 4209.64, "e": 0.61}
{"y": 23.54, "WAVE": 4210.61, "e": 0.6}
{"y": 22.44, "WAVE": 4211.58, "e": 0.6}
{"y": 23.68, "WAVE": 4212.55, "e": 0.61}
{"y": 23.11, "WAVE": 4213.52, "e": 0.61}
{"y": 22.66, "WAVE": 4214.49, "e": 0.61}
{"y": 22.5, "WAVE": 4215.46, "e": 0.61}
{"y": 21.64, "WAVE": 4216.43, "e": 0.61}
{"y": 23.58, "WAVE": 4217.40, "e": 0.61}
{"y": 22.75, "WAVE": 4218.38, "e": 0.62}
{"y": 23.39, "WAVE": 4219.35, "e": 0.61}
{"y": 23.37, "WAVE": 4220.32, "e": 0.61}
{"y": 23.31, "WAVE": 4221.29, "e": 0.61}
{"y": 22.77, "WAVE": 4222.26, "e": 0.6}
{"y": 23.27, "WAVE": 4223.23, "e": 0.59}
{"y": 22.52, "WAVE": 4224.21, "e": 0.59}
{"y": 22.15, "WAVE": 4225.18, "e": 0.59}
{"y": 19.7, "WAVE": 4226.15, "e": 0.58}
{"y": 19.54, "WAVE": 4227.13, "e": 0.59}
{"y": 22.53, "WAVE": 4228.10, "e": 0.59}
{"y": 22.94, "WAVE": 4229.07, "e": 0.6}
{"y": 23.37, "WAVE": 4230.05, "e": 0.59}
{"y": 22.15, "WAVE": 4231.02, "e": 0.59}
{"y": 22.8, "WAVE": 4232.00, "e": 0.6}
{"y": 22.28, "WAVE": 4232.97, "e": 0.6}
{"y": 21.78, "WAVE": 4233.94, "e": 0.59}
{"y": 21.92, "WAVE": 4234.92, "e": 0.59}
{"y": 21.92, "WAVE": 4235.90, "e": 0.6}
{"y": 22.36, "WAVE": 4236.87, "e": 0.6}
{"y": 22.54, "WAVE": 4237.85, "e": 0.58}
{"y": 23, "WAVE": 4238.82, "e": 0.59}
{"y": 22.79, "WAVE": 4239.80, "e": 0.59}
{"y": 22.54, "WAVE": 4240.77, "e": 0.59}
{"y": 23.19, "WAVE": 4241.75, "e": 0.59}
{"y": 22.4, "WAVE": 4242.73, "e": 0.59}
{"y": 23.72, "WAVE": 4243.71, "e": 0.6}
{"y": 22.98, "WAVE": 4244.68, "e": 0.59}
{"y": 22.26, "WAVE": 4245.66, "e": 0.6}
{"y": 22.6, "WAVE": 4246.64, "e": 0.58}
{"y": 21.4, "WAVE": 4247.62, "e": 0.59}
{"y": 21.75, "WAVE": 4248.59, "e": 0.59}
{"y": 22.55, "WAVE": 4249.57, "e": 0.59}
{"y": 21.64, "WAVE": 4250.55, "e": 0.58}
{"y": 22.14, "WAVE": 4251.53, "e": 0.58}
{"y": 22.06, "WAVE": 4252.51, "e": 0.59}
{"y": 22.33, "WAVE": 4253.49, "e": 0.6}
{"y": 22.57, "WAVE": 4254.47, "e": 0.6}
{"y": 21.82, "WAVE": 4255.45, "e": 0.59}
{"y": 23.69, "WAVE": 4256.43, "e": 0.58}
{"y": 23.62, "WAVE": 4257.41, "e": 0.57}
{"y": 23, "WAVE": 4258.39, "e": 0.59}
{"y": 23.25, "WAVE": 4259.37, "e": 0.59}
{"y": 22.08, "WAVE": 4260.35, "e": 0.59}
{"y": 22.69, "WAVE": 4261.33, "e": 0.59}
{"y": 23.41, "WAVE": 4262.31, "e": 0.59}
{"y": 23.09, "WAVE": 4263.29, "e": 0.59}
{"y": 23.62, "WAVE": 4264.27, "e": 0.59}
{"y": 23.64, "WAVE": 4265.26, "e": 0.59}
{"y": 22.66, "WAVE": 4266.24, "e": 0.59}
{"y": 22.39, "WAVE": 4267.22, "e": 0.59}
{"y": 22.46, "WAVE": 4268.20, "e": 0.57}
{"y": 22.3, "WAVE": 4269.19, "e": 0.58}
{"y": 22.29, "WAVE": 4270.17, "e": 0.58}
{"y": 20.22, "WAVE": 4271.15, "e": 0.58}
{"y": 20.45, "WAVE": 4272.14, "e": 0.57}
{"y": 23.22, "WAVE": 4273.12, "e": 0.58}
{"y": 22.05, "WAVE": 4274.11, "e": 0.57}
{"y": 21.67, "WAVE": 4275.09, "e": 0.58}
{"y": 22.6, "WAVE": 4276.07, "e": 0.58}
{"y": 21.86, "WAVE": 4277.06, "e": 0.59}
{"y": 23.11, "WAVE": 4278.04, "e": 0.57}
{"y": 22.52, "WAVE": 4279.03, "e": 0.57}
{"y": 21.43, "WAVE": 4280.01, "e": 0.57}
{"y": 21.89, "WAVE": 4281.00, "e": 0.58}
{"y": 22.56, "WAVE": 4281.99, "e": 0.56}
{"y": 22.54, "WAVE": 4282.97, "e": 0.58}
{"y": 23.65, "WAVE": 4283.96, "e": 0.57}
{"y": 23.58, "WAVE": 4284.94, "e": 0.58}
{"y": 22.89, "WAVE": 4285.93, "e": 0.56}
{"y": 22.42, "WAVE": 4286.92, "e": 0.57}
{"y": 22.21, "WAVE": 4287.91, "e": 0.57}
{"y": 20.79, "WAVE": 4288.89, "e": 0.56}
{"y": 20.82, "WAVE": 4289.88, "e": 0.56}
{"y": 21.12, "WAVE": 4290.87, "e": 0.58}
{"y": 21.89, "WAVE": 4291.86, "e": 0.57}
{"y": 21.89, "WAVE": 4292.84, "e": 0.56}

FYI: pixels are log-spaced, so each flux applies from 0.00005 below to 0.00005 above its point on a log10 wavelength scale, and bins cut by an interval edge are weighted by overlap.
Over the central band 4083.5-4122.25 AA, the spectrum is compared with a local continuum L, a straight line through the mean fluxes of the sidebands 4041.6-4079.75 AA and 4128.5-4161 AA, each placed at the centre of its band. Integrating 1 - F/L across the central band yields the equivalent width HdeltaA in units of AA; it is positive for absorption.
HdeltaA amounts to 2.21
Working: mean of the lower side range 22.8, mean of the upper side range 23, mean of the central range 21.6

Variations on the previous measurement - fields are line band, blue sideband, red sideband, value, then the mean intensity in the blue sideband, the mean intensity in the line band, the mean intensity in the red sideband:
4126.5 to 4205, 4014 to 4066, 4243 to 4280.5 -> -0.75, 23.1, 22.9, 22.5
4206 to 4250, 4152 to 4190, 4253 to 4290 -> 0.12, 22.9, 22.6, 22.5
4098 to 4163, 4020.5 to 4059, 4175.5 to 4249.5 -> 1.63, 23.2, 22.3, 22.6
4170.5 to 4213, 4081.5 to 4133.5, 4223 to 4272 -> -1.08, 22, 22.8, 22.4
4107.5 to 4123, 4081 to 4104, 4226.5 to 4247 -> -1.31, 21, 23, 22.4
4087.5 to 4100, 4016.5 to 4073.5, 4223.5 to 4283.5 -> 0.46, 23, 22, 22.4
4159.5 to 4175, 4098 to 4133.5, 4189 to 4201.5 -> -0.62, 21.7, 23.2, 22.6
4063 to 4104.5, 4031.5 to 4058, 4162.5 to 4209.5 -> 2.64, 23.2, 21.6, 22.9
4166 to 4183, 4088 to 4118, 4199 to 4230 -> -0.70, 21.2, 23.1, 22.7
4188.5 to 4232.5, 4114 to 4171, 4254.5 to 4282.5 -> 0.21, 23.1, 22.7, 22.5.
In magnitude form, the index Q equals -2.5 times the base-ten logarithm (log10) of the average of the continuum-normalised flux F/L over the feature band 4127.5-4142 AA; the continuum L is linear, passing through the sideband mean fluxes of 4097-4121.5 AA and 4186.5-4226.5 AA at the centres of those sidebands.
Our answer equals -0.08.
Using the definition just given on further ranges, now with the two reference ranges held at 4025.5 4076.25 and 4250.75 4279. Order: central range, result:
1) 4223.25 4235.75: 0.03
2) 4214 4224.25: -0.01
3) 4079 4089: -0.01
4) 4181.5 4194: 0.00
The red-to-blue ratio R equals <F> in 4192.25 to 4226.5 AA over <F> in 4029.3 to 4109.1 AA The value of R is 1.0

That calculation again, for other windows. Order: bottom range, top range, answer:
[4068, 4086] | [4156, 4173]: 1.02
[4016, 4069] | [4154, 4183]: 1.00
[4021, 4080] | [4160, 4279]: 0.99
